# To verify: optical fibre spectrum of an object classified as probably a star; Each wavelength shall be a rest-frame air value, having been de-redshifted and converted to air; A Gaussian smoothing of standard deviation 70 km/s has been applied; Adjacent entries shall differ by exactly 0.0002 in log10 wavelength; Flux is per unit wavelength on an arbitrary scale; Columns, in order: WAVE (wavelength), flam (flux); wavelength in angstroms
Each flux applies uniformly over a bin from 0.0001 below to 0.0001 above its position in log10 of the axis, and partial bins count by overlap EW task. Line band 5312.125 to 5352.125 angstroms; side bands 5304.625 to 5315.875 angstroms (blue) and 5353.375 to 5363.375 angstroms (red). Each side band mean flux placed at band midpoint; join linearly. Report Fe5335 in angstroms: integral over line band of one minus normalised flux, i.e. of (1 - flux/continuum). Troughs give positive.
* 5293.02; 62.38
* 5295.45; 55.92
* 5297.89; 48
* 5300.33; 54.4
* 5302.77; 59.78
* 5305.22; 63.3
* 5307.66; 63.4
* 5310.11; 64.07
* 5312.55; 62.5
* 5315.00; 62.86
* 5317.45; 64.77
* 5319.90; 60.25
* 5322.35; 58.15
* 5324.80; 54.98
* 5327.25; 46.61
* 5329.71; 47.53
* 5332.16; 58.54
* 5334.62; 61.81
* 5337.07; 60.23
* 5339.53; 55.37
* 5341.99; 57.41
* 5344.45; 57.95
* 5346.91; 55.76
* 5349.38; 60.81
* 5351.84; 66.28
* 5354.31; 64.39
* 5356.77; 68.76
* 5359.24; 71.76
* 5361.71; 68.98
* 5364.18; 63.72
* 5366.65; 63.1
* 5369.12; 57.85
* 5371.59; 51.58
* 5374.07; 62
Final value 4.6 angstroms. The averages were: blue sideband 63.2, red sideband 68.4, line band 58.1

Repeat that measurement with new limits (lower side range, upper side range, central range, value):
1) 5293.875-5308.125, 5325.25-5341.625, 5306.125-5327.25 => -1.60 angstroms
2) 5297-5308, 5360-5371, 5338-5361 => -0.17 angstroms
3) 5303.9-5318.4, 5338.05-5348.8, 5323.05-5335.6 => 1.22 angstroms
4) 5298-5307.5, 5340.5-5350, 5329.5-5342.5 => 0.07 angstroms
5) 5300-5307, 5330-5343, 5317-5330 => 0.76 angstroms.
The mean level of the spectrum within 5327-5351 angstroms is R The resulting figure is 56.8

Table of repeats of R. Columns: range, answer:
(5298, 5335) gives 58.5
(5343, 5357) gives 61.8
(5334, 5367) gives 62.6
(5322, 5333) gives 52.6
